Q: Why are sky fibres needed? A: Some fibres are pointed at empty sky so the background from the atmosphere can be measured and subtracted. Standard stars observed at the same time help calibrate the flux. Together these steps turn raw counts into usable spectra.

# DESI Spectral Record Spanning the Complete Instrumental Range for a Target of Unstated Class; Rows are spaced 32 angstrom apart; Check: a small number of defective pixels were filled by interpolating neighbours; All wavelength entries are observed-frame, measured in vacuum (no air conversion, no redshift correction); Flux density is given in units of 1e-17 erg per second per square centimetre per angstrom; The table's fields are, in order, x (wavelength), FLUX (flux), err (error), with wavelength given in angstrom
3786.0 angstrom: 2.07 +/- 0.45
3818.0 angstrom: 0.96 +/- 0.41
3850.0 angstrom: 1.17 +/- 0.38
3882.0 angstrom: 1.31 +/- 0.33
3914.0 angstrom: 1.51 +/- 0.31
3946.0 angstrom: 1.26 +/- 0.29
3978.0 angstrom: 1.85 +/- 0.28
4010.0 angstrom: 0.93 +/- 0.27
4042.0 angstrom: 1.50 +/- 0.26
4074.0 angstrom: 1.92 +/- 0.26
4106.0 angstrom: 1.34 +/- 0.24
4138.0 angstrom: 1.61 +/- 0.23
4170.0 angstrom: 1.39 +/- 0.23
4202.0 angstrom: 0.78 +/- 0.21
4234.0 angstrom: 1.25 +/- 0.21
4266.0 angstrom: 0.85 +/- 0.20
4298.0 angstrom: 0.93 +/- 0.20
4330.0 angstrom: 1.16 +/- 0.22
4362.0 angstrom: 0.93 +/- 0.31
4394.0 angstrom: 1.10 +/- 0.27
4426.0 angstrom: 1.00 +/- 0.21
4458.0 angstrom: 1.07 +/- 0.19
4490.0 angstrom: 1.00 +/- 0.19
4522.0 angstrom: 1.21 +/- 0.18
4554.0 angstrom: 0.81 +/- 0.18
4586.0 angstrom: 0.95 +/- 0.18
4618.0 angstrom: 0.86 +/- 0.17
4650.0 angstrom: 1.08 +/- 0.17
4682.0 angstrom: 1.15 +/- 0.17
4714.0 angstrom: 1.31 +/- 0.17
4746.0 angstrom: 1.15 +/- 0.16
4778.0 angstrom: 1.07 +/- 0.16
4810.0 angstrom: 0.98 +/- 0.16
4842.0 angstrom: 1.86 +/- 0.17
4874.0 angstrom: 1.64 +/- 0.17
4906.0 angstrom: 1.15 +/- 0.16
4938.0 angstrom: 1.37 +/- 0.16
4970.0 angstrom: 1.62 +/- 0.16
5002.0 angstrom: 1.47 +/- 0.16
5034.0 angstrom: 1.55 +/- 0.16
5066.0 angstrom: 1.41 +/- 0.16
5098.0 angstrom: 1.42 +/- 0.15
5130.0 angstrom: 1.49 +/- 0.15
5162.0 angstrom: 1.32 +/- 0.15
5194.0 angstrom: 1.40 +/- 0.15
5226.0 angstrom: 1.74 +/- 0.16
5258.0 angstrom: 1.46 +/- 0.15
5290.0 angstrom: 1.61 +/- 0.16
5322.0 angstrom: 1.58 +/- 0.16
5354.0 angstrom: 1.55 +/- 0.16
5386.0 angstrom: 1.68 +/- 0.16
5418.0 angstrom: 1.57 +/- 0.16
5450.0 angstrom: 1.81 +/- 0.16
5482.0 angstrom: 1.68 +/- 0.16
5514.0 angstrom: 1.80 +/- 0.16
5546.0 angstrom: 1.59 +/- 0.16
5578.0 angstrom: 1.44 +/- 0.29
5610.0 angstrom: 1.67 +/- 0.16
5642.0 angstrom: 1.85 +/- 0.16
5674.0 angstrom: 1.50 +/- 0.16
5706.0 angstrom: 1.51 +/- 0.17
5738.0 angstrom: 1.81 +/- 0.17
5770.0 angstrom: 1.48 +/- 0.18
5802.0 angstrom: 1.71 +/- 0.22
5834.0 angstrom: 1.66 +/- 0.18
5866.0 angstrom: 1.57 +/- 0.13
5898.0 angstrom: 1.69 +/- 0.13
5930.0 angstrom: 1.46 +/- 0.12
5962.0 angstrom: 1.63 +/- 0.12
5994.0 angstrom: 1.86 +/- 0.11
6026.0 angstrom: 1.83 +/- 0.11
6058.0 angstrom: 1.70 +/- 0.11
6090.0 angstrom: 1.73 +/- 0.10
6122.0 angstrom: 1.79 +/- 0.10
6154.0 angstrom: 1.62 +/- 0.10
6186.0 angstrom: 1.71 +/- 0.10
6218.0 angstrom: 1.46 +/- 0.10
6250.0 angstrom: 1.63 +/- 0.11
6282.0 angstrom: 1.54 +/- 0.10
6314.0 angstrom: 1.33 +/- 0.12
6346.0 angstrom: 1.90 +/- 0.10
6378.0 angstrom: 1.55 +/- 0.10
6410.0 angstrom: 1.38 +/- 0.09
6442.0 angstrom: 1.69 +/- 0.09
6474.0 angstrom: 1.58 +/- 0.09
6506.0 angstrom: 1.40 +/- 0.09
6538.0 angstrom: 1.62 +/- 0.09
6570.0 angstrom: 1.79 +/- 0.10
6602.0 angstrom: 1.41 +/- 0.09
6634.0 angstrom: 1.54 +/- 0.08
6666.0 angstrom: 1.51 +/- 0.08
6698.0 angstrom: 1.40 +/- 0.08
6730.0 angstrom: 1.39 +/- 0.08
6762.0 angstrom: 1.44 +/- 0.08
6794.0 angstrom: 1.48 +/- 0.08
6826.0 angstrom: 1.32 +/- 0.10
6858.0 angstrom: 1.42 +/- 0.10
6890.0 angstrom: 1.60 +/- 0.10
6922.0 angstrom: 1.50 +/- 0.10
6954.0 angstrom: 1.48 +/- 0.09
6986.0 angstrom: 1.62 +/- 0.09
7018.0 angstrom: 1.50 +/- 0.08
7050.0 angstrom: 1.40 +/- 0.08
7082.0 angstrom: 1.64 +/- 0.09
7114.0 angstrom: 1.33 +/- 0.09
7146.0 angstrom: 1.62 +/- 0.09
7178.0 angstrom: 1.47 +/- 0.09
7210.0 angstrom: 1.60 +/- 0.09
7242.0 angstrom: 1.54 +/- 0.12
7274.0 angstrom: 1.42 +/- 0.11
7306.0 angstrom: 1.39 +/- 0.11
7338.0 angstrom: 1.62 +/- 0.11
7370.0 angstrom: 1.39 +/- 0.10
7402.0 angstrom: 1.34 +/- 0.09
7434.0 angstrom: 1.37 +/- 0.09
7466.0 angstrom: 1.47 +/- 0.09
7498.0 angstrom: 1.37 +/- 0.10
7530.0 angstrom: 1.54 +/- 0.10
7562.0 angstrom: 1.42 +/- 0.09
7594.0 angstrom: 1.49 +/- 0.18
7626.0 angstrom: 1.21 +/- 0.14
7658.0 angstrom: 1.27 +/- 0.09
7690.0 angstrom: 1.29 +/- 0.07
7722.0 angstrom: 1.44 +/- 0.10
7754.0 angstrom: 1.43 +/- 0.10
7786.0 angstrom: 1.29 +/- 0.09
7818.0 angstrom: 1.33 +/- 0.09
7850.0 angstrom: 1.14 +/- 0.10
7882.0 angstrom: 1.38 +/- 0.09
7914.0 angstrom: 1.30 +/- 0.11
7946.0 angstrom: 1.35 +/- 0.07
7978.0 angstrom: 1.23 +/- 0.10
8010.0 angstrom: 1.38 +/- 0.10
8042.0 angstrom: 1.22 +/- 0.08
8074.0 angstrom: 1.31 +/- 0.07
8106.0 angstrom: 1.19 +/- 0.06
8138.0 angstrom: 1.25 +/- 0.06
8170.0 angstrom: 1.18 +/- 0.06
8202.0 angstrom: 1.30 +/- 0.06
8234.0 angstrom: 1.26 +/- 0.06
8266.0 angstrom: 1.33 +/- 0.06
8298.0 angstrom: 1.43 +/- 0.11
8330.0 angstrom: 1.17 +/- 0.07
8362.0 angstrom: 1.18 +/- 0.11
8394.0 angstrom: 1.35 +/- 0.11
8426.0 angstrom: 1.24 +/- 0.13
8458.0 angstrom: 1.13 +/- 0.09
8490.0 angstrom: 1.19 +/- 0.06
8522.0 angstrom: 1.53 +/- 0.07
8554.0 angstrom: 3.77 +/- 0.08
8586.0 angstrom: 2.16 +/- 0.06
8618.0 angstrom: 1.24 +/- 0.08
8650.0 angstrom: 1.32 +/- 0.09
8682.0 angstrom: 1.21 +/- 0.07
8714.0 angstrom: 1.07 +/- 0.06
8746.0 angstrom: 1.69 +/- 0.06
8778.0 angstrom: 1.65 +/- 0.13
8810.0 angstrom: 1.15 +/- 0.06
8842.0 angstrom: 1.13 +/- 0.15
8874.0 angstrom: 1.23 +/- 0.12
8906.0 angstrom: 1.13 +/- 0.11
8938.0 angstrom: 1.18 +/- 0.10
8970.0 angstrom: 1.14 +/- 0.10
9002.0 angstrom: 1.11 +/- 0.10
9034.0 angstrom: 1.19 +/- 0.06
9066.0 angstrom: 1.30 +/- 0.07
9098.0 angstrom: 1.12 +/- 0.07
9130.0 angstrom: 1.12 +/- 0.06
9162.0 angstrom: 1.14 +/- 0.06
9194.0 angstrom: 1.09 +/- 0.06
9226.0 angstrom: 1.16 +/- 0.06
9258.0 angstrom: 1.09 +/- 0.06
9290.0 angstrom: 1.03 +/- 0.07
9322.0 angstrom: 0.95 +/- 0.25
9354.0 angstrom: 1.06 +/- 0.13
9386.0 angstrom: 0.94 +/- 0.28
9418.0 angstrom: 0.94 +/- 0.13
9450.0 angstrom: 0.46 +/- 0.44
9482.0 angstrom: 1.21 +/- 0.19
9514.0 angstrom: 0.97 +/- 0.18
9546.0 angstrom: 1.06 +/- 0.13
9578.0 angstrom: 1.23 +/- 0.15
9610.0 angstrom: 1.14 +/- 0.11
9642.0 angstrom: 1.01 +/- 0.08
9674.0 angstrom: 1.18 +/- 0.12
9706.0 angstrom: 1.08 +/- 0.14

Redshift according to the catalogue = 0.30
